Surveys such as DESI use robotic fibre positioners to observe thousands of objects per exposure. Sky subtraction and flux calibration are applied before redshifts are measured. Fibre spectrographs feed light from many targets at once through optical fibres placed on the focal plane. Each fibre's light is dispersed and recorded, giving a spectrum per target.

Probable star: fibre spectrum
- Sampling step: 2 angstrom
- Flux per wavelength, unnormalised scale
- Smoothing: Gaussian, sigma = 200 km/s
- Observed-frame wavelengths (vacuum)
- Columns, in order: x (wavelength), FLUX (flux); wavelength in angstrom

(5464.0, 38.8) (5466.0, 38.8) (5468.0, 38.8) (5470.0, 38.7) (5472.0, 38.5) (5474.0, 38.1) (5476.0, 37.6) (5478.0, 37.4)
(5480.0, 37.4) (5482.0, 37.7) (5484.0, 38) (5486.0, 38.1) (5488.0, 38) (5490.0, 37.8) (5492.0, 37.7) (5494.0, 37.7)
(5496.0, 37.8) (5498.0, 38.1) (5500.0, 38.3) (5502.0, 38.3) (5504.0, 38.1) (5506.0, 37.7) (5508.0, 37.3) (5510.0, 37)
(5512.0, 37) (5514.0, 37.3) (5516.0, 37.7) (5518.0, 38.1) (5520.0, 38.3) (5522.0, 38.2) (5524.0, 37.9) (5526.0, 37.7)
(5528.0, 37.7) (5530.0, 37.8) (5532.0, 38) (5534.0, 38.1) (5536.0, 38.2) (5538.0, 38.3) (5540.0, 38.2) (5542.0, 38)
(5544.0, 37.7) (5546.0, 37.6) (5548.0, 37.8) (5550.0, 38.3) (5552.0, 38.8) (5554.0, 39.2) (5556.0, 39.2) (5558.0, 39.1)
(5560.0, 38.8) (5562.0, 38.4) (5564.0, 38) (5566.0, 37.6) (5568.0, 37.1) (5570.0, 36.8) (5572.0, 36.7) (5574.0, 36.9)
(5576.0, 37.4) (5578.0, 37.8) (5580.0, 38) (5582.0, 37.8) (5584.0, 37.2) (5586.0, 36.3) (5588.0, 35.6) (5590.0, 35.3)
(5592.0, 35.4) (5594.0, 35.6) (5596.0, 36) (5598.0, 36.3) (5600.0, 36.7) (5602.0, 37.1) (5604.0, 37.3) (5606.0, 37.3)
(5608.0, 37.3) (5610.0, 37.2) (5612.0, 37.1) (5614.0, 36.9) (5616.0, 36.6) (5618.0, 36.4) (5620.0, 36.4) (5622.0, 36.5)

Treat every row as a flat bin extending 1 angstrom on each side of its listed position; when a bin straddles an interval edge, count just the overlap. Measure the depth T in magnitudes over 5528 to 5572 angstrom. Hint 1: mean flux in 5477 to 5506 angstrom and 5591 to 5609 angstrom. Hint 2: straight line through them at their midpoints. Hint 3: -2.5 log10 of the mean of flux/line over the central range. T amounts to -0.03 mag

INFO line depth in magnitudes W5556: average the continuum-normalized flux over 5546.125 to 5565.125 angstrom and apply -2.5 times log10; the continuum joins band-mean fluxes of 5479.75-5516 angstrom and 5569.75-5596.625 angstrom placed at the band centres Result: -0.05 mag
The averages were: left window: 37.7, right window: 36.6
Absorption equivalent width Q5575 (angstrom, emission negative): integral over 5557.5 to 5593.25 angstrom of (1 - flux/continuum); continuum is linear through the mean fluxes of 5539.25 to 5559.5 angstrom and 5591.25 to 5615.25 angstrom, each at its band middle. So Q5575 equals 0.4 angstrom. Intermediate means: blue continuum 38.4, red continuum 36.7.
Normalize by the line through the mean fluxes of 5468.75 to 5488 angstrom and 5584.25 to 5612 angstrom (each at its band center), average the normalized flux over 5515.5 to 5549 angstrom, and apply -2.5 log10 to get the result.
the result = -0.02 mag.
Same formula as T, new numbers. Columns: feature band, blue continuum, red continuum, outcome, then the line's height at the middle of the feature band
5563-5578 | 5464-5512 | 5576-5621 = -0.01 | 37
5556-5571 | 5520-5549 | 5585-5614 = -0.02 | 37.3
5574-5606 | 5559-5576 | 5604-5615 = 0.02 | 37.3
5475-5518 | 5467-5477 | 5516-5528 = 0.01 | 38.2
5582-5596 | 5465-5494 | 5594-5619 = 0.03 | 37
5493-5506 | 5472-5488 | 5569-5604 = -0.01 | 37.6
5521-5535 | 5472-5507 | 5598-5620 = -0.01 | 37.6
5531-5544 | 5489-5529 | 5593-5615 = -0.02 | 37.5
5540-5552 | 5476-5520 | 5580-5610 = -0.02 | 37.2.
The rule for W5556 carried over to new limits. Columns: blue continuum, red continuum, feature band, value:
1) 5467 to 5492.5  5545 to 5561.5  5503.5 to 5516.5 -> 0.02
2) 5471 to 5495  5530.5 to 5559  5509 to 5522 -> 0.01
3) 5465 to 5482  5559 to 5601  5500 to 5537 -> -0.01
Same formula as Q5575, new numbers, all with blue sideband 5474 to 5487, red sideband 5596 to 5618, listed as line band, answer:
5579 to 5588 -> 0.0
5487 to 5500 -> -0.1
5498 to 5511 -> -0.1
